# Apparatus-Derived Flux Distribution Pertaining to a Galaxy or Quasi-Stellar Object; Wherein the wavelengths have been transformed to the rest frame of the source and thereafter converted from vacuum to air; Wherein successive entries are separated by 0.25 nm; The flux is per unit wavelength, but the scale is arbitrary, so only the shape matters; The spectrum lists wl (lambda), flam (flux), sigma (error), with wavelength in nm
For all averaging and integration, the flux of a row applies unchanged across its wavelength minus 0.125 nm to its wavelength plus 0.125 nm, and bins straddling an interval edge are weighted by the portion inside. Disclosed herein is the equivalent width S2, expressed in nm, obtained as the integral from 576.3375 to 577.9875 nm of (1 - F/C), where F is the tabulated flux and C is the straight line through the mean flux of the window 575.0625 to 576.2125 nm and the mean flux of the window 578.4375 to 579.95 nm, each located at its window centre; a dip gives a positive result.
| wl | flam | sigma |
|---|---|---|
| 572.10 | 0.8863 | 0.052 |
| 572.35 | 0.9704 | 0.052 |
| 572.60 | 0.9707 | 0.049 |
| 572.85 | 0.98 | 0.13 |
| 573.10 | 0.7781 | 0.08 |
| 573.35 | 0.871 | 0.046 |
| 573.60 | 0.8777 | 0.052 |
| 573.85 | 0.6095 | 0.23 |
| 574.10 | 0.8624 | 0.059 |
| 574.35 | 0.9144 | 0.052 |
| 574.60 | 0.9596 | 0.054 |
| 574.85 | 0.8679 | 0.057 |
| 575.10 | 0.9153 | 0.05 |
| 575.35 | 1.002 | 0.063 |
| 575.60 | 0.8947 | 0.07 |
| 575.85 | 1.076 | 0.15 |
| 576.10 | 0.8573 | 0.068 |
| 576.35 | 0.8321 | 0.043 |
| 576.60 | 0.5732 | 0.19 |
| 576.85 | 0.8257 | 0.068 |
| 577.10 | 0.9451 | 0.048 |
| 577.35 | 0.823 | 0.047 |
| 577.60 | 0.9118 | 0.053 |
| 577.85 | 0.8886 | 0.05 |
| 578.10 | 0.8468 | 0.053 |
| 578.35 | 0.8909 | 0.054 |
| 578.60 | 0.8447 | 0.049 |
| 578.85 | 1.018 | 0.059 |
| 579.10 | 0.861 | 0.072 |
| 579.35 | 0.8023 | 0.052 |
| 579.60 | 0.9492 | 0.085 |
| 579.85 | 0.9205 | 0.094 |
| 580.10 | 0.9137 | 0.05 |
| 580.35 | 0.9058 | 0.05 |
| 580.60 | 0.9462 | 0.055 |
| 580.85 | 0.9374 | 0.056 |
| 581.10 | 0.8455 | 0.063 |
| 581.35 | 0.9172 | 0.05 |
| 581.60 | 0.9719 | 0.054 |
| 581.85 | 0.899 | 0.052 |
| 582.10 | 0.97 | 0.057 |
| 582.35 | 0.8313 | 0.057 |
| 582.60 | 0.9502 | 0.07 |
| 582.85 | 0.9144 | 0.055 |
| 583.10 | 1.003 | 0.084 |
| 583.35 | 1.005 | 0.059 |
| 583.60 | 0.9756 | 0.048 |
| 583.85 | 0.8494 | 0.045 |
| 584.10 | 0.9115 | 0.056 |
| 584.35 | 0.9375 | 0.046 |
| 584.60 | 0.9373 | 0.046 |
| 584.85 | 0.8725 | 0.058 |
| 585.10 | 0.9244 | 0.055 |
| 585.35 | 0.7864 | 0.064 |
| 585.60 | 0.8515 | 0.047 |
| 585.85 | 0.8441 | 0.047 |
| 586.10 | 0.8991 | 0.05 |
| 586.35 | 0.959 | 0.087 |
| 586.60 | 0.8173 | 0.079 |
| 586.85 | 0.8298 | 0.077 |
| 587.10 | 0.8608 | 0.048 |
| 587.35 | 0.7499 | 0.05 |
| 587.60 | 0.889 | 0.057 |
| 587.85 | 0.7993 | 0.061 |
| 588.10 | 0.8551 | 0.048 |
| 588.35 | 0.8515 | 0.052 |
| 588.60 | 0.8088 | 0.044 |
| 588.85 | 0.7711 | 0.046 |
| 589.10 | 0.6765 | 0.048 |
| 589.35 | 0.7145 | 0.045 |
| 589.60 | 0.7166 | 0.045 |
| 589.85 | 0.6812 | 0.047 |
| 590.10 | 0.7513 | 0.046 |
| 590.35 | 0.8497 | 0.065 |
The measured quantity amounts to 0.18 nm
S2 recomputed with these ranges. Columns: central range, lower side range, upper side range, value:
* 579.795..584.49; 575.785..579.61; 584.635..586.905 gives -0.32 nm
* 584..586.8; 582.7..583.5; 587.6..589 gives 0.07 nm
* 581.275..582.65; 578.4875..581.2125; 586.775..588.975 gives -0.06 nm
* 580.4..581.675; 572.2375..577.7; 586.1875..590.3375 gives -0.12 nm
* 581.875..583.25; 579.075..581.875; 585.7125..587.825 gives -0.07 nm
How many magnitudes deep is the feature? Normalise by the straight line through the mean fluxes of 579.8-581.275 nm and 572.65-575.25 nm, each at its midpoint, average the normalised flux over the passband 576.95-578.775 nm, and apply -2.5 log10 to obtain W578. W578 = 0.01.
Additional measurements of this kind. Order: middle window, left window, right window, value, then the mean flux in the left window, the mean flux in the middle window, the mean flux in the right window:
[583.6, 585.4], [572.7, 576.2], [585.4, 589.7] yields -0.08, 0.891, 0.899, 0.817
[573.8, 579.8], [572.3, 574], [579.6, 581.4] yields 0.01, 0.861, 0.878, 0.915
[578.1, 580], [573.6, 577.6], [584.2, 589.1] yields -0.04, 0.866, 0.895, 0.851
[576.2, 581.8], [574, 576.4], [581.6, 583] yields 0.05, 0.921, 0.881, 0.92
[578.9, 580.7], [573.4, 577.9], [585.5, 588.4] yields -0.05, 0.868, 0.904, 0.851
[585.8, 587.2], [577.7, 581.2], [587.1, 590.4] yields -0.08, 0.898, 0.87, 0.78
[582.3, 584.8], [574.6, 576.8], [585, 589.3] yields -0.11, 0.88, 0.933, 0.831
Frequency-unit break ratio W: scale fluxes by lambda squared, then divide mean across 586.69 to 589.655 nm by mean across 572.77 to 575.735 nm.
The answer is 0.95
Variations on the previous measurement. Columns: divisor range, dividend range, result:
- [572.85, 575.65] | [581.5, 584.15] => 1.10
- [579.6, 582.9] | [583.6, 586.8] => 0.98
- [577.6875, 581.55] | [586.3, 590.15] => 0.91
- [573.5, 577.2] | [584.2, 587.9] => 1.04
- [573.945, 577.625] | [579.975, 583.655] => 1.08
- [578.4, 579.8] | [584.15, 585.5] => 1.02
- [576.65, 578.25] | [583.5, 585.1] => 1.09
